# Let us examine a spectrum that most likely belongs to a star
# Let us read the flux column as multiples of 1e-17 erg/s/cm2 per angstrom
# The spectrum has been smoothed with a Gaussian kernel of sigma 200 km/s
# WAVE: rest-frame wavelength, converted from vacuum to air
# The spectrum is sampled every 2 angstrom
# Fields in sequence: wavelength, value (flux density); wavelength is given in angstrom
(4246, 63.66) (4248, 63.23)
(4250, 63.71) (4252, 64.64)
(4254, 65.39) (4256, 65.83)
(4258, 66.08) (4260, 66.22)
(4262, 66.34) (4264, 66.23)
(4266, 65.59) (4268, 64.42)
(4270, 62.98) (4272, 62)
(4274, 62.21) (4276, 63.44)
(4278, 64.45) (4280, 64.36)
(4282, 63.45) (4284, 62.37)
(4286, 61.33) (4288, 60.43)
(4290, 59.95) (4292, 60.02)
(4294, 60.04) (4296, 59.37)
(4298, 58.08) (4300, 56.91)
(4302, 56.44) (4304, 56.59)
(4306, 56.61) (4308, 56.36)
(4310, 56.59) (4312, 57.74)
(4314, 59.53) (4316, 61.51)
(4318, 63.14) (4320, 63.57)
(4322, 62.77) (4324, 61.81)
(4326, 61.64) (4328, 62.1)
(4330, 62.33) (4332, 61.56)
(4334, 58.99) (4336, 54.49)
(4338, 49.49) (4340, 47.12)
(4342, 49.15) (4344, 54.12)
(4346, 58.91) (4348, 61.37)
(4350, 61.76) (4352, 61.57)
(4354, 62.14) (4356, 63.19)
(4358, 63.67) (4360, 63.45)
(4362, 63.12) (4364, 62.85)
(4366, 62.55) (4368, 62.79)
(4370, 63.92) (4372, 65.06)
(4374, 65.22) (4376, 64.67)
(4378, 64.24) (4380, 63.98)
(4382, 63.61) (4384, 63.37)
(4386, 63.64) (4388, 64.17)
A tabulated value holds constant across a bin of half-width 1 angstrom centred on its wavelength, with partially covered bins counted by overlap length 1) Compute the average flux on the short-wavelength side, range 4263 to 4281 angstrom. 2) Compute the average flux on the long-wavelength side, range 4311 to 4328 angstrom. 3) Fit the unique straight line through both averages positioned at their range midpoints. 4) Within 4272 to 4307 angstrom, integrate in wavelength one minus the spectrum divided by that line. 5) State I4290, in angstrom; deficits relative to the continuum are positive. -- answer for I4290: 1.5 angstrom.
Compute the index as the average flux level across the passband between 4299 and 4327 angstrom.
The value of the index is 59.4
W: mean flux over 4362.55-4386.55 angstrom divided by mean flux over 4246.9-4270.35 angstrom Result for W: 0.98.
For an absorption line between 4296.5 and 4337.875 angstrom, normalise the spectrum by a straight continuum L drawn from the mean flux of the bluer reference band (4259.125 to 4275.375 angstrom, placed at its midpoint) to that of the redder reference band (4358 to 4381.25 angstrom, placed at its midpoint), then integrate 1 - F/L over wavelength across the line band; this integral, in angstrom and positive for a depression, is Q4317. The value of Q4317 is 3.17 angstrom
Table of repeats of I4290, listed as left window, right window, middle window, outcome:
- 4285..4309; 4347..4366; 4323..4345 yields 1.6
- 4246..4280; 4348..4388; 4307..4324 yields 1.0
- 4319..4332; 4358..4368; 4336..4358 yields 2.0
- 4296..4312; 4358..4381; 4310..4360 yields 0.7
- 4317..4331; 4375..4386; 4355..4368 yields 0.1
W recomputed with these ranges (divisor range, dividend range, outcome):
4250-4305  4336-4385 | 0.97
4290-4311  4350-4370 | 1.09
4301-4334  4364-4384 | 1.07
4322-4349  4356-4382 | 1.11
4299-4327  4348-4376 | 1.06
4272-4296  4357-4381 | 1.03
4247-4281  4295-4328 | 0.92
